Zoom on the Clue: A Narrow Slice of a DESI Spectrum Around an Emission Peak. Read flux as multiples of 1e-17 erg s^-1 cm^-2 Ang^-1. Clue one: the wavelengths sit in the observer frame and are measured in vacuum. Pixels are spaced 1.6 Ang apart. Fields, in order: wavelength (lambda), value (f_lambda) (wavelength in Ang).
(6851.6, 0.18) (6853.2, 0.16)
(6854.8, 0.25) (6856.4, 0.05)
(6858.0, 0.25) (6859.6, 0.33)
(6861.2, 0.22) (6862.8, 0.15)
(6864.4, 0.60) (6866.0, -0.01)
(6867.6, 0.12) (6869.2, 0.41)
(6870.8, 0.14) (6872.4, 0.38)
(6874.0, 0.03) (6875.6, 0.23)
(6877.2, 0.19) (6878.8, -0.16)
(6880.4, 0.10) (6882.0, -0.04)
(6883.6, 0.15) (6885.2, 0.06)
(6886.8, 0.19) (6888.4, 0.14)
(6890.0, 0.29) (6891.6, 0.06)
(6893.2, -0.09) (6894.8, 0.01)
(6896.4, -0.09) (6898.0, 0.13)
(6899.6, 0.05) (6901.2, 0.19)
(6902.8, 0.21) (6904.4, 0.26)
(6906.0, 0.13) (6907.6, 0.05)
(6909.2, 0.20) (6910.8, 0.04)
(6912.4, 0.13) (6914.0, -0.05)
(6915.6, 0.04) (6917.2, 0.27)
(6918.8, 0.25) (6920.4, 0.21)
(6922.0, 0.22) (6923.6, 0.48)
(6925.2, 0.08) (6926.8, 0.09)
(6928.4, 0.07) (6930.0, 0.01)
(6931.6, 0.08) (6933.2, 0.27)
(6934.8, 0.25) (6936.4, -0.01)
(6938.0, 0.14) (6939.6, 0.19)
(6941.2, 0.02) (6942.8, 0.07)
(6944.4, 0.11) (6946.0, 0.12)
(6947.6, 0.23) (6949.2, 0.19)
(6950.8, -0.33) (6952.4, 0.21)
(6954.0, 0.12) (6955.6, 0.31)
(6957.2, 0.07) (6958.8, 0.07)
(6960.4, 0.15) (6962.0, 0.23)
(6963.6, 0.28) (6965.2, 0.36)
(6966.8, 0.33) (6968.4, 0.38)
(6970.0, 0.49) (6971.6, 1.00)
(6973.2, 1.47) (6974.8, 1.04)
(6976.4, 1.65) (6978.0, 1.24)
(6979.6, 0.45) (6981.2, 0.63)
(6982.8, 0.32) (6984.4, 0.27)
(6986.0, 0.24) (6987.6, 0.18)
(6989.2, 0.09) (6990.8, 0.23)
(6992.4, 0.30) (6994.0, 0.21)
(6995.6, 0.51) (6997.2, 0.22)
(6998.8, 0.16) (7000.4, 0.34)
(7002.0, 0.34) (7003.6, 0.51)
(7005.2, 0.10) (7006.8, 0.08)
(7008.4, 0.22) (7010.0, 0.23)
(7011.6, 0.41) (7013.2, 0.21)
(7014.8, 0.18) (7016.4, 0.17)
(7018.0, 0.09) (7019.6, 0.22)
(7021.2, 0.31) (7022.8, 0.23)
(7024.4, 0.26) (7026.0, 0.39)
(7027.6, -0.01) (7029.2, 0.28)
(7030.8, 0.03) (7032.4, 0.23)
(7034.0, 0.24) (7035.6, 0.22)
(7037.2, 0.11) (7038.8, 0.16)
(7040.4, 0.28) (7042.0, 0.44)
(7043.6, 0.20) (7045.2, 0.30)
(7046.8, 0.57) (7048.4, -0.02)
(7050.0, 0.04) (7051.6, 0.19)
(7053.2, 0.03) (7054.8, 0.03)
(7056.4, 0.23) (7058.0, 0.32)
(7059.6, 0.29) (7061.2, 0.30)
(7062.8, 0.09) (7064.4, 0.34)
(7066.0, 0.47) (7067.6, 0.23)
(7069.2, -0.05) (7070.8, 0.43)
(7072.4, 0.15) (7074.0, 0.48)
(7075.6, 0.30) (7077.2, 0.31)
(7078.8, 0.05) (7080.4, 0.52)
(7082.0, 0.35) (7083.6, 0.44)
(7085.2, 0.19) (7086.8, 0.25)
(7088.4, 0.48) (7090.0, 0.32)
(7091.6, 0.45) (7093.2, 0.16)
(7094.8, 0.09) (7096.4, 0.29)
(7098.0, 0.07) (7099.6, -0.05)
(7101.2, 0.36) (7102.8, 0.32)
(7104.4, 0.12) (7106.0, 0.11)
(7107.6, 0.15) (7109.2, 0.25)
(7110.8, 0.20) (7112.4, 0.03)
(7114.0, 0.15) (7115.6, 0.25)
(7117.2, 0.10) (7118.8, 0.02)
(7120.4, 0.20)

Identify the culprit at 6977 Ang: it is [O II] 3727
